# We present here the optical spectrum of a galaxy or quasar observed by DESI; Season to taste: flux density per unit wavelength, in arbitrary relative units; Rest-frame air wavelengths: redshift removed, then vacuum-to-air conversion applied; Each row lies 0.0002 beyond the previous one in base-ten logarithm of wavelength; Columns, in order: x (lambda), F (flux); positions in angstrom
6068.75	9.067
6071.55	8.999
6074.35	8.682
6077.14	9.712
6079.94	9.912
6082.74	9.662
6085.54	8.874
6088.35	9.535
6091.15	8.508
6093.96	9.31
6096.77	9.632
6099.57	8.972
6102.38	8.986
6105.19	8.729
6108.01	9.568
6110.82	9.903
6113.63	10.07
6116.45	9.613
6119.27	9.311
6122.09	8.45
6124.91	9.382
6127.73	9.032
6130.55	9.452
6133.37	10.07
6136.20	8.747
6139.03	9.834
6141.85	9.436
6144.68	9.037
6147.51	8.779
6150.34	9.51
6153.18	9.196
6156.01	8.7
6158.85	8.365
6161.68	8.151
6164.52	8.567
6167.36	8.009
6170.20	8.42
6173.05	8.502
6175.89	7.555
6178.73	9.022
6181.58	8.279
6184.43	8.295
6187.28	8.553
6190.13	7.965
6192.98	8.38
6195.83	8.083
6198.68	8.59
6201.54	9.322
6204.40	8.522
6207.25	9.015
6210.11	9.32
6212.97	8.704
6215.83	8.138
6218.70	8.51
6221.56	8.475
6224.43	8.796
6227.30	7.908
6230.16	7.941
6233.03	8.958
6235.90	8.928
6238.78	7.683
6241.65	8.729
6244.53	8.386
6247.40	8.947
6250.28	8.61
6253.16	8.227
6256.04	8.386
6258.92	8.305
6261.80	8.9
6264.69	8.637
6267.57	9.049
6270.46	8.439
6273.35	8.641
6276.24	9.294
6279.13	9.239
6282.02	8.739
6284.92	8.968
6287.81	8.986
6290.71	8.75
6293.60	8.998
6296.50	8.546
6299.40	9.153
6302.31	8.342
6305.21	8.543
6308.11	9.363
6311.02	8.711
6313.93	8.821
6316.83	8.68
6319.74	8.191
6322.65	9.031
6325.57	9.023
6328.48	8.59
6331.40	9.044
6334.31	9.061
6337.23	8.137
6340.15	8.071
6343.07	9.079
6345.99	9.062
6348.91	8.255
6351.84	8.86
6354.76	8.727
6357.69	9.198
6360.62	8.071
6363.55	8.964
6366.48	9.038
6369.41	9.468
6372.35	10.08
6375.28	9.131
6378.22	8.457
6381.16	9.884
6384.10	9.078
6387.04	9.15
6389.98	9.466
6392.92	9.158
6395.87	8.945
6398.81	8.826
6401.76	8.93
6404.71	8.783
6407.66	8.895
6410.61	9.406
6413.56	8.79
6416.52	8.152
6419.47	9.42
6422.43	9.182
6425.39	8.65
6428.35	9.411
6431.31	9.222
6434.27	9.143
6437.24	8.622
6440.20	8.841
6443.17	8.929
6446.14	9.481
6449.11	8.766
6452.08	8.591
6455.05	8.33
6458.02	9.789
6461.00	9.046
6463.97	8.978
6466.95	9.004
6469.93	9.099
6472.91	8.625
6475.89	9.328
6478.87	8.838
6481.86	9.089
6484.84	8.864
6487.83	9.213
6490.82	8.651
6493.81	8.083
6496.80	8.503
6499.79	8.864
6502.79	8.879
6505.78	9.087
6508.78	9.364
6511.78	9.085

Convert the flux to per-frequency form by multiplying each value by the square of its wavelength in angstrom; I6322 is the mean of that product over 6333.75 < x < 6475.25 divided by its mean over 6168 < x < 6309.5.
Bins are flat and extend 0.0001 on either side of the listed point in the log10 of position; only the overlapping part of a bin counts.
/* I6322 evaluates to 1.10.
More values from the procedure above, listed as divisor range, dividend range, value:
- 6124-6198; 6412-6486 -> 1.13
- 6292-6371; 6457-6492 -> 1.08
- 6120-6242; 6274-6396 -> 1.08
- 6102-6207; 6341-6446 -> 1.10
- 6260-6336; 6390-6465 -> 1.06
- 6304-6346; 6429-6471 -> 1.07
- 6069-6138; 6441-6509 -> 1.08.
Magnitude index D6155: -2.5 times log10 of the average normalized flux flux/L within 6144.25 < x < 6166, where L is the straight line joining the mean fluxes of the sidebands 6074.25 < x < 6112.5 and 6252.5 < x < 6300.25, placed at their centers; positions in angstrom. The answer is 0.04 mag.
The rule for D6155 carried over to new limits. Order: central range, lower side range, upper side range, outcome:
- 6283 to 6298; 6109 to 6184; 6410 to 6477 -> 0.016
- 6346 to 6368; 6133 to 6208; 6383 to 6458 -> 0.018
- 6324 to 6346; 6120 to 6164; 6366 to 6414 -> 0.048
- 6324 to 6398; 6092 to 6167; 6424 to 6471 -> 0.010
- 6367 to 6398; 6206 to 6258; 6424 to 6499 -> -0.057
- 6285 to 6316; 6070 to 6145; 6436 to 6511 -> 0.034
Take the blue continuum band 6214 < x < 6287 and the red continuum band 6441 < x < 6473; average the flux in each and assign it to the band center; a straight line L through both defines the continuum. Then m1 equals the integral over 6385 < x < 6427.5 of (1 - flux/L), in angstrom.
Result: -0.5 angstrom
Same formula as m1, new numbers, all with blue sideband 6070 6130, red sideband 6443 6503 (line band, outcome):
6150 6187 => 2.95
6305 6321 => 0.58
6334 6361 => 1.11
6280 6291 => 0.24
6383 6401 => -0.23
